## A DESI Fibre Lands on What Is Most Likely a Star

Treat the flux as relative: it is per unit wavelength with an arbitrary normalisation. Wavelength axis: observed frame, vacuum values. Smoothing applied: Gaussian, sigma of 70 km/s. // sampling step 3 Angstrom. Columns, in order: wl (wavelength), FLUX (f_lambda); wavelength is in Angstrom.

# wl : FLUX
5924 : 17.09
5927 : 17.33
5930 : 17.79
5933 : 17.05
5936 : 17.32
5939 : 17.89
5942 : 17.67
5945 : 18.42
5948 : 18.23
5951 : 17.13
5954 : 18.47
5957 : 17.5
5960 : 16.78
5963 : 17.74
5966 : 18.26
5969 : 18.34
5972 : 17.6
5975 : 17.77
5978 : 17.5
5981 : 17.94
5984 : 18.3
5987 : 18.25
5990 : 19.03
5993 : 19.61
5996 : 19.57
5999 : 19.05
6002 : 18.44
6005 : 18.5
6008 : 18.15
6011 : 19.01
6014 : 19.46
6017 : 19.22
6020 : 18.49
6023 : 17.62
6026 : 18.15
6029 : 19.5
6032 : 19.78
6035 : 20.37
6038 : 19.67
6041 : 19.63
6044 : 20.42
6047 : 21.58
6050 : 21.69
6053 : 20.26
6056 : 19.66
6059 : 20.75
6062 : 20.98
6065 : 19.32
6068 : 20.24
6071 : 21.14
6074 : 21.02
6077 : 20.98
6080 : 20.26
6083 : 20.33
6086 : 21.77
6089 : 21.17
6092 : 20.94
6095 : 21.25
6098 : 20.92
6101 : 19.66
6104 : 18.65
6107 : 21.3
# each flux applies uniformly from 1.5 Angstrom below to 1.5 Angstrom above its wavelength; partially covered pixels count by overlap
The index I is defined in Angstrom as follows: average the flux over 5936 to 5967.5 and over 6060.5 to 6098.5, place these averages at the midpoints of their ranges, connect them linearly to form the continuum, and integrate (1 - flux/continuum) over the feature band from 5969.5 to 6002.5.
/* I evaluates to 0.2 Angstrom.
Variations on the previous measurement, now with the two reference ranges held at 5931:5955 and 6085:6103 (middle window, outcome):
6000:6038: 0.79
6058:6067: -0.05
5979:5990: 0.21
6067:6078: -0.24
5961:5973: 0.20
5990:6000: -0.29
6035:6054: -0.66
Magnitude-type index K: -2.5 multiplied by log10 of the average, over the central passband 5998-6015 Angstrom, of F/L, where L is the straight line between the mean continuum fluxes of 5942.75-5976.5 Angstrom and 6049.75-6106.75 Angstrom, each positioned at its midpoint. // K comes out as 0.010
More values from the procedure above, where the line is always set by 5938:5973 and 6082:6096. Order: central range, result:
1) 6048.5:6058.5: -0.02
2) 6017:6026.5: 0.07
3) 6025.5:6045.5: 0.00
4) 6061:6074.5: 0.01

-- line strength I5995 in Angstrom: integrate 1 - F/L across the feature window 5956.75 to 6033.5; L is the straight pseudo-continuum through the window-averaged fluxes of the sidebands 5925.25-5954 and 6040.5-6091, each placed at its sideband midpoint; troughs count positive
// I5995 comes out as 2.2 Angstrom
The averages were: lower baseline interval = 17.7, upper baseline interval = 20.7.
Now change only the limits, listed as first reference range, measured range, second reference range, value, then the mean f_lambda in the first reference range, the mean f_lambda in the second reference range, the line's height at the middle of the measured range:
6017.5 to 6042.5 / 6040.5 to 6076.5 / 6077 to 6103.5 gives -1.3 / 19.2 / 20.7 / 19.9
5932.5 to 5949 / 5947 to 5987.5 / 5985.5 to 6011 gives 1.0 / 17.8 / 18.8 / 18.3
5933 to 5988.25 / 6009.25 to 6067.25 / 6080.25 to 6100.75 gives -0.2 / 17.8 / 20.9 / 19.7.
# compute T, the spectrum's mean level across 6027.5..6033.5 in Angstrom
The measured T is 19.6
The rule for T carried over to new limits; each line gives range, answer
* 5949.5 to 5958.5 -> 17.7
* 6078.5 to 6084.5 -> 20.3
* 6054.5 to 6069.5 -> 20.2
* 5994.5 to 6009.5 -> 18.7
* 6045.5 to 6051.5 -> 21.6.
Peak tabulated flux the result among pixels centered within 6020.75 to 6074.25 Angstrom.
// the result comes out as 21.69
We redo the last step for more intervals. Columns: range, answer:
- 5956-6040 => 20.37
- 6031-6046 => 20.42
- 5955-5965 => 17.74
